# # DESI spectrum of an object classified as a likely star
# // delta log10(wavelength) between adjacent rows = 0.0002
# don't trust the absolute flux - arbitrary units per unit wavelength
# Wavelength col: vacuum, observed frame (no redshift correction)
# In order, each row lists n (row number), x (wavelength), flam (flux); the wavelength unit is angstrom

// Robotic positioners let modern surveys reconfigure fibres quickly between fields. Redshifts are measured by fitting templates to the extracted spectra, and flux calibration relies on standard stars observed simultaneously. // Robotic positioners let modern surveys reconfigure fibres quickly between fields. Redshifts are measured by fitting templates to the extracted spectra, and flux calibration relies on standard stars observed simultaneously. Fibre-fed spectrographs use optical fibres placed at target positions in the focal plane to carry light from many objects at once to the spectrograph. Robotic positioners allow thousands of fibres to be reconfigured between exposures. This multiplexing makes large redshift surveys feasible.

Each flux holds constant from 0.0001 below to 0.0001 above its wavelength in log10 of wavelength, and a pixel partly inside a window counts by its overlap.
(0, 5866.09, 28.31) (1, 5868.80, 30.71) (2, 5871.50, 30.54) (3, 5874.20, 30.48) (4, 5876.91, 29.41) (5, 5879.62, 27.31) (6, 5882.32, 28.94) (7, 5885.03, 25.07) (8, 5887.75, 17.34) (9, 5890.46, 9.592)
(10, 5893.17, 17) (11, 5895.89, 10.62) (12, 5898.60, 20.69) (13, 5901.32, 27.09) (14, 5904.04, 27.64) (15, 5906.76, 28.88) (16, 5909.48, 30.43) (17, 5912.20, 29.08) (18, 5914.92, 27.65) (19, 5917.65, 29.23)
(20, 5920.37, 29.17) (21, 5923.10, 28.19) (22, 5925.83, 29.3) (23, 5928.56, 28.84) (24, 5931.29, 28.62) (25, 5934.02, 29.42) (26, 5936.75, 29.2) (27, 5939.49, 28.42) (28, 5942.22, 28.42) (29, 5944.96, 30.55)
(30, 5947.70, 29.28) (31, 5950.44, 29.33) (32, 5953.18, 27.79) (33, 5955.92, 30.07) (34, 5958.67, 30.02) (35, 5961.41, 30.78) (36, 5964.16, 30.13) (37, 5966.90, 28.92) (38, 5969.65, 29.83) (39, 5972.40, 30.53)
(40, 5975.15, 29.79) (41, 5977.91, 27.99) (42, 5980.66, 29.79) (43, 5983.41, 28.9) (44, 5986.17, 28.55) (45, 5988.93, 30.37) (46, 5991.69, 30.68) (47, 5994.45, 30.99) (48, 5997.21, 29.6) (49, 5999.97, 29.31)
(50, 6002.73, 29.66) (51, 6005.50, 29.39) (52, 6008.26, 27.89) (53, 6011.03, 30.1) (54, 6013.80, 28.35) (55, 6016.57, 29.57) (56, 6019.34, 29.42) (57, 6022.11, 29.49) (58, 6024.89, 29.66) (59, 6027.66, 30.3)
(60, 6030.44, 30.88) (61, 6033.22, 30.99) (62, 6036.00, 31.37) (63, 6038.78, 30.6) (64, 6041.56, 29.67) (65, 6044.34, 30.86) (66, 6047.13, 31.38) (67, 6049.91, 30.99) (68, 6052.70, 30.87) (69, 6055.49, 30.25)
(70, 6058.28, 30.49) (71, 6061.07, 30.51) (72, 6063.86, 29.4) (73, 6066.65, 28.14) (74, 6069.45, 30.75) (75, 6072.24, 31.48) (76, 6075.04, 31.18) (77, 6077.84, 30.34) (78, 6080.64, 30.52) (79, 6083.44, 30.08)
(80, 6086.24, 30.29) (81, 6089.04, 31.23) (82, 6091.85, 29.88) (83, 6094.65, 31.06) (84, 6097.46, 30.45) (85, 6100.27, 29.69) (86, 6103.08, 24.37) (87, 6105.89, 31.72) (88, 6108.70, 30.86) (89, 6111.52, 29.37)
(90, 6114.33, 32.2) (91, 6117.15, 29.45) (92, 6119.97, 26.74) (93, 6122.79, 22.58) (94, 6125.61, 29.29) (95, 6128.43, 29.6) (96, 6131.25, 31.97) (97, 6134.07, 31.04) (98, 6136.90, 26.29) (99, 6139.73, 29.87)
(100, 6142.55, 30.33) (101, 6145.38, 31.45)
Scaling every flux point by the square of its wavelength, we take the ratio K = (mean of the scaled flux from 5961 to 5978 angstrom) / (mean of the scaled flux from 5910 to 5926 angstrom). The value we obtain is 1.1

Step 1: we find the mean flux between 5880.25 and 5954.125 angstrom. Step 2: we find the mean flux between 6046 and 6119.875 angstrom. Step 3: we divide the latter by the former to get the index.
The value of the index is 1.2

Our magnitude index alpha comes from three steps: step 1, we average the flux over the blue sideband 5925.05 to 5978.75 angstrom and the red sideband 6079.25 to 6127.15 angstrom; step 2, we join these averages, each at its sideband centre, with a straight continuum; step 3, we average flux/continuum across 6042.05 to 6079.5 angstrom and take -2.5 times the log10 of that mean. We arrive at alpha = -0.04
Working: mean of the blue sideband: 29.4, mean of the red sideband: 29.4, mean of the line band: 30.5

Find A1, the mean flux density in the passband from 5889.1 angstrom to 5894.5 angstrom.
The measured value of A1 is 13.3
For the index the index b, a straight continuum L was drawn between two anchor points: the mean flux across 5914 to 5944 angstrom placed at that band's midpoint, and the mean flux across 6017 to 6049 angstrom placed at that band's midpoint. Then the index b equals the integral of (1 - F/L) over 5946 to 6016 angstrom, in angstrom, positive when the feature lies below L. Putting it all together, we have 0.2 angstrom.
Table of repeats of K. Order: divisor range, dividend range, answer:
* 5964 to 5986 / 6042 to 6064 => 1.07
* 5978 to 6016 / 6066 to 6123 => 1.04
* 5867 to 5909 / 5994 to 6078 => 1.31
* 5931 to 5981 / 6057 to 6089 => 1.07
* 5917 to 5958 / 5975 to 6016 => 1.03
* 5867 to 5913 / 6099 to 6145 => 1.27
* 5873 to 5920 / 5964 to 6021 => 1.24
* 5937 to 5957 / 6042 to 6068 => 1.08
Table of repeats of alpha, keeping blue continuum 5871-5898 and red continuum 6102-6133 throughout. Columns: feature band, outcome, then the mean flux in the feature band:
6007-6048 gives -0.14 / 30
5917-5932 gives -0.23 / 28.9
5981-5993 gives -0.17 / 29.6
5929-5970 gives -0.21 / 29.4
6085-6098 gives -0.09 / 30.6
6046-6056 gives -0.14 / 30.9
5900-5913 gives -0.24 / 28.6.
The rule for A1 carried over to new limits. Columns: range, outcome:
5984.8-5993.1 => 29.9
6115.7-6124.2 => 26.3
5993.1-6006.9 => 29.8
